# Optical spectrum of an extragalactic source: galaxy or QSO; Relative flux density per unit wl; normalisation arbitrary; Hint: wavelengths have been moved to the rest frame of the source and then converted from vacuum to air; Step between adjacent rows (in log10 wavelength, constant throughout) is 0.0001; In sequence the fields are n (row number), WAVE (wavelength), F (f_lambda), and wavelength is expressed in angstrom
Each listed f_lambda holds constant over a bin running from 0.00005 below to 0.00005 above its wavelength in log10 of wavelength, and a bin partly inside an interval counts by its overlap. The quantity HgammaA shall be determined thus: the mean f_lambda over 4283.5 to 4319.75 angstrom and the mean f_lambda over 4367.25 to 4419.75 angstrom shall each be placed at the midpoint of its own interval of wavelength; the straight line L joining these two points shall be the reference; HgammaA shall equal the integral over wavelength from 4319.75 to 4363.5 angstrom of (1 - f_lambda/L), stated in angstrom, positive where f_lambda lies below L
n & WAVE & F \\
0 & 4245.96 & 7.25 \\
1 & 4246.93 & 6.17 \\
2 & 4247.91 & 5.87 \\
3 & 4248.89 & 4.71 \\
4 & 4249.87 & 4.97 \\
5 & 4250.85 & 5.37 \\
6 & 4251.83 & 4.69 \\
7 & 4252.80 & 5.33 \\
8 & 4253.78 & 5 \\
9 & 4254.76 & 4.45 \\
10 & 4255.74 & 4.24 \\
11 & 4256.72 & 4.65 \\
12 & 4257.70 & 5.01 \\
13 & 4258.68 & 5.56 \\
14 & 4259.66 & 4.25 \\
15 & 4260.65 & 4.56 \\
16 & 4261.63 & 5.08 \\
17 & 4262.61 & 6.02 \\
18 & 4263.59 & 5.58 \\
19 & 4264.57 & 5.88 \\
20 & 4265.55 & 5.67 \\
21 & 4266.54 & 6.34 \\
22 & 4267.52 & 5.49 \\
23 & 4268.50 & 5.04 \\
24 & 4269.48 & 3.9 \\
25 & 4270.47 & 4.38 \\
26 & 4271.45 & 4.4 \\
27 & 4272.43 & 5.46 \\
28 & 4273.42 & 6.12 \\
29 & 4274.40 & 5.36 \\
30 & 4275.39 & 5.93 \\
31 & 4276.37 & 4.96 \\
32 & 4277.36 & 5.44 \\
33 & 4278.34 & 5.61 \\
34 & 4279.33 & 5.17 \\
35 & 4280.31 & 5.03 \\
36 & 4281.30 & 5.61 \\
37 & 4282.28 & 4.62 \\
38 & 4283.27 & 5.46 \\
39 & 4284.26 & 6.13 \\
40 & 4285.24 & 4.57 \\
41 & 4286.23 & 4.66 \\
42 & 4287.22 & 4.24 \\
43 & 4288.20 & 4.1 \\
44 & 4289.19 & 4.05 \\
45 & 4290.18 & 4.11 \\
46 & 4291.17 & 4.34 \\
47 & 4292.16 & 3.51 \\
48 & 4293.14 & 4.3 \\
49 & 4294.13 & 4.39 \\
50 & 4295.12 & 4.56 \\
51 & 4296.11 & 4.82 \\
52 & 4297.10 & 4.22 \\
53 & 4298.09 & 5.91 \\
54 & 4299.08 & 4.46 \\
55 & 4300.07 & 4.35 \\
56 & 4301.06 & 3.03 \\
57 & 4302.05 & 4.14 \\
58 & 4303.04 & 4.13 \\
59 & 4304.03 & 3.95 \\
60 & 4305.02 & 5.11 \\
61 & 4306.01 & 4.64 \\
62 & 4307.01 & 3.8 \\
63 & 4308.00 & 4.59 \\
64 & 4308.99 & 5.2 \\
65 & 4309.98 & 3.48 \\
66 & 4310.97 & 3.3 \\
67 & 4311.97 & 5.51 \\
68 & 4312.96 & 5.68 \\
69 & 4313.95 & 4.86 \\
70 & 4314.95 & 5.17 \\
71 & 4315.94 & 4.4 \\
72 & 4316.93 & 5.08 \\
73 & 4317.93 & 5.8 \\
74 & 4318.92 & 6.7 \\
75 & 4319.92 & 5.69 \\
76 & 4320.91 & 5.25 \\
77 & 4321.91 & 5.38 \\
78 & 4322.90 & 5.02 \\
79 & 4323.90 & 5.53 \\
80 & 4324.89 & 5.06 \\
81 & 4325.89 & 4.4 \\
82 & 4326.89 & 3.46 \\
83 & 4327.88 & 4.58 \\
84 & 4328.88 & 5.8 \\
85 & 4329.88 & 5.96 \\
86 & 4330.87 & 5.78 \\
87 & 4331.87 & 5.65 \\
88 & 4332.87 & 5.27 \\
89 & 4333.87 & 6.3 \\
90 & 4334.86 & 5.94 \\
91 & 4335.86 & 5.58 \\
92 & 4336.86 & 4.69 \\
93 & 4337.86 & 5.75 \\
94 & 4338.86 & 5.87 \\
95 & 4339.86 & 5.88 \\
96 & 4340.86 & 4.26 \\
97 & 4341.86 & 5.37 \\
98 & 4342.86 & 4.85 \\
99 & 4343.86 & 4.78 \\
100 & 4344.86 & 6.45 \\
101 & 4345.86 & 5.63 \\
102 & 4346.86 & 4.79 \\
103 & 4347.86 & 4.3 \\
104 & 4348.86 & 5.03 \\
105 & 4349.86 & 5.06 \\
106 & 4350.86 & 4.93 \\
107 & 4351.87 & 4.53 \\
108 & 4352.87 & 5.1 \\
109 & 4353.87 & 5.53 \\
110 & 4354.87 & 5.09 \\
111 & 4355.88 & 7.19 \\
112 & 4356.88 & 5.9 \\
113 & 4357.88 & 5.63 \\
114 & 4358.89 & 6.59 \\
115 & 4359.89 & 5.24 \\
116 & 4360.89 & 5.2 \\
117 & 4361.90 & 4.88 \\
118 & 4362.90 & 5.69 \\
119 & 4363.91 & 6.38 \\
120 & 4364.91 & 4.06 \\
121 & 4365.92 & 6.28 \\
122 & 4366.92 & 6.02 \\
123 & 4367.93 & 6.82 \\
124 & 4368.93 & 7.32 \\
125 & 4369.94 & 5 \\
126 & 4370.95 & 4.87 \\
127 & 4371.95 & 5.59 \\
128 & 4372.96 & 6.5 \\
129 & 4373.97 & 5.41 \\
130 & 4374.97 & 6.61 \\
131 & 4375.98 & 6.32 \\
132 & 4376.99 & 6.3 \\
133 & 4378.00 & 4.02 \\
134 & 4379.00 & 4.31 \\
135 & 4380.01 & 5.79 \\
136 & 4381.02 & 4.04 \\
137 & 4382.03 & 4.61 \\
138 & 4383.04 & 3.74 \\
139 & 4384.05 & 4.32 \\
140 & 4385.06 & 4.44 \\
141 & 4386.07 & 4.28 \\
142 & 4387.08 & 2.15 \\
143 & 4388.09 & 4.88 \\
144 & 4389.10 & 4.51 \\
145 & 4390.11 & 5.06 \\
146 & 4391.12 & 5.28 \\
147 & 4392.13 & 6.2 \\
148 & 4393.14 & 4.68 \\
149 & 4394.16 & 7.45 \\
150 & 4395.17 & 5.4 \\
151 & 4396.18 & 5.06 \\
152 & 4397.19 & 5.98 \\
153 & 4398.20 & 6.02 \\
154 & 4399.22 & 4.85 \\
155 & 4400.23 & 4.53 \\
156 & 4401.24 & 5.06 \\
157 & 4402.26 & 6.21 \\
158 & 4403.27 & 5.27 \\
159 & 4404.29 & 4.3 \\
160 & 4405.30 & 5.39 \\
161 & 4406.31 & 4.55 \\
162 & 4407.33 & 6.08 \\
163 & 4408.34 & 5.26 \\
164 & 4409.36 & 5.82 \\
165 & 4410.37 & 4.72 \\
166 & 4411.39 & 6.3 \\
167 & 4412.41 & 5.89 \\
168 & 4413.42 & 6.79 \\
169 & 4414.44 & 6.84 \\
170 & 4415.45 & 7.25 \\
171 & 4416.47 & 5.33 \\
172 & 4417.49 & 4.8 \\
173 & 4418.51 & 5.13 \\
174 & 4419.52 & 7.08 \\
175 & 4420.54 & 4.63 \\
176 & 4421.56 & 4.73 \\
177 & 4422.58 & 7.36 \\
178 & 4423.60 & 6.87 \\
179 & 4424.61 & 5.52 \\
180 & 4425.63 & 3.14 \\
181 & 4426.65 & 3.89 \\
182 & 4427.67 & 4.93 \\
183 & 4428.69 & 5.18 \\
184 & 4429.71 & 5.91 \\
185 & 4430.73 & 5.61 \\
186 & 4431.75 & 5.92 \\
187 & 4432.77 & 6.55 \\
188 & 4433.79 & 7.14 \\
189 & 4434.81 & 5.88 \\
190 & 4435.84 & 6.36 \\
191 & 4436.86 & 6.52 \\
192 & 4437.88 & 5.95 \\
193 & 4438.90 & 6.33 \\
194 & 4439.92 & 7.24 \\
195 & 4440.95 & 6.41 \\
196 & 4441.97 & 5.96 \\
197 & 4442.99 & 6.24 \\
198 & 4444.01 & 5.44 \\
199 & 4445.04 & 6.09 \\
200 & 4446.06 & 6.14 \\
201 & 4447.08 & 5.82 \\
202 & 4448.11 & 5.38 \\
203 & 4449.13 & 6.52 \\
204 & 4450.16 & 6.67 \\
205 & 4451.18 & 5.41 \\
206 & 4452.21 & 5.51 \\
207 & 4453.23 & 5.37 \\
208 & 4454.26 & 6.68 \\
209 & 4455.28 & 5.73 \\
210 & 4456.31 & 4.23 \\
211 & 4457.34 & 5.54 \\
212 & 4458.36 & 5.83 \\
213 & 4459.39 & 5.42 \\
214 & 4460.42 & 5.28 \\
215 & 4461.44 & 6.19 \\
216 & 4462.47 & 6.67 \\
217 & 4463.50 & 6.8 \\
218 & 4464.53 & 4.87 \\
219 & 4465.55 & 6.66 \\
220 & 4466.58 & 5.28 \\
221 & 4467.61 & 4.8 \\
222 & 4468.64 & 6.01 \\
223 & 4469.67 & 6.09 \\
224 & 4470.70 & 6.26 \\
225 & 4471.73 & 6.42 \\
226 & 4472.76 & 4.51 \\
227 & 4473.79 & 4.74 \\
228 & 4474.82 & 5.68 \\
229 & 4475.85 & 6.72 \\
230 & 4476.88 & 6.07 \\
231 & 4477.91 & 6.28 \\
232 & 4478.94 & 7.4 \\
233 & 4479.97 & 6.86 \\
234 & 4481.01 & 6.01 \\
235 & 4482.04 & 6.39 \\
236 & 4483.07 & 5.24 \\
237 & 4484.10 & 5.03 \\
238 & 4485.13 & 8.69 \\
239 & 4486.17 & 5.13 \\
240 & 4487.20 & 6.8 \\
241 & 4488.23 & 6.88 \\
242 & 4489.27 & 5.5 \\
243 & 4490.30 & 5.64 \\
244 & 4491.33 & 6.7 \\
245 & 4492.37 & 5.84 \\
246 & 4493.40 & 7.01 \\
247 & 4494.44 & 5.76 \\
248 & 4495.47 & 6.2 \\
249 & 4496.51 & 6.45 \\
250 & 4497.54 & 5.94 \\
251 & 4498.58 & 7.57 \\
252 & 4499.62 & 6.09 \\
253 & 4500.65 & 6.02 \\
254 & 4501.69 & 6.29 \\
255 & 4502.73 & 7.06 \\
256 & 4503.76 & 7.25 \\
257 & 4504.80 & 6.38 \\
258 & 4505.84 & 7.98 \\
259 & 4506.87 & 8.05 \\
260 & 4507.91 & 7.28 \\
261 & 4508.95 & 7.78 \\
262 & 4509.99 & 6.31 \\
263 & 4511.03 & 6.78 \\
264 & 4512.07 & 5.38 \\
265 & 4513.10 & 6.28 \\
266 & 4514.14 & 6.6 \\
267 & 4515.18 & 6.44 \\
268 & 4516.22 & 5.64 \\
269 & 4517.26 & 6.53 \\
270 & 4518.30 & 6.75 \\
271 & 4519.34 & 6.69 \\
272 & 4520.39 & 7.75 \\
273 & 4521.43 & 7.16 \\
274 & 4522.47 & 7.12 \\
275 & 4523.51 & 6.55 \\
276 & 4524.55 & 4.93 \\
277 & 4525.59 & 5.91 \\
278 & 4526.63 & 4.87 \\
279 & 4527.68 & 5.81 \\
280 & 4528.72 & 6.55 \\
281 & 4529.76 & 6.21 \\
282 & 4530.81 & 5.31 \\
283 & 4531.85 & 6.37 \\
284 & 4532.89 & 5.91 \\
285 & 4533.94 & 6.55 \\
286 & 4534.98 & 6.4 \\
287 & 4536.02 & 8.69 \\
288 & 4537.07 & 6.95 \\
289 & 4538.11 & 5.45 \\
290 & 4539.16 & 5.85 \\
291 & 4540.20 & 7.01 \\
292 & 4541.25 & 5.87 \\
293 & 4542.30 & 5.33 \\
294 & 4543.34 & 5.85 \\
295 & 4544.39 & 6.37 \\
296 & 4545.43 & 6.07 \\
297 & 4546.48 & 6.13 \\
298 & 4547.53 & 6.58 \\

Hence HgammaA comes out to -3.5 angstrom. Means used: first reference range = 4.61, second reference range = 5.39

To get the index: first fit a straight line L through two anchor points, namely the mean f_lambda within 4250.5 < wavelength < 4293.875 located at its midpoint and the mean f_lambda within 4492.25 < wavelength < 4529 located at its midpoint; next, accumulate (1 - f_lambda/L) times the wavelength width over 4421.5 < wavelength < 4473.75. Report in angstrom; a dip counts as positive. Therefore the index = 2.5 angstrom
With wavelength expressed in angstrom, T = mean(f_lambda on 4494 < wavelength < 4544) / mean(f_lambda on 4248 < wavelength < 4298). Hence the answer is 1.3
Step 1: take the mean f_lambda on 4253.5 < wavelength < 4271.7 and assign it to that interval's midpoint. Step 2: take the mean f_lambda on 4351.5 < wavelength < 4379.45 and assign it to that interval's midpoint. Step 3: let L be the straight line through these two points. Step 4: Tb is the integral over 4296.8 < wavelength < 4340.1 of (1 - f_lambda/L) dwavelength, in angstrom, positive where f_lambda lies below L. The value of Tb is 3.02 angstrom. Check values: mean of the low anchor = 5.03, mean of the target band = 5.01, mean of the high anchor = 5.67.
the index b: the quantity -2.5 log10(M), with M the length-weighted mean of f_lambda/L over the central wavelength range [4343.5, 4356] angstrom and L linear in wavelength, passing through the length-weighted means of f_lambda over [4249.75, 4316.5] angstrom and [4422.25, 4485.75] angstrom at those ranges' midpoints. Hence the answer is 0.01 mag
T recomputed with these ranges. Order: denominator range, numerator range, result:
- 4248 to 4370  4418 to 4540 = 1.20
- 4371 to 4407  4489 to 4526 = 1.28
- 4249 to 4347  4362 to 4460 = 1.11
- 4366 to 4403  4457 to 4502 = 1.15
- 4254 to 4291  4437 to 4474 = 1.16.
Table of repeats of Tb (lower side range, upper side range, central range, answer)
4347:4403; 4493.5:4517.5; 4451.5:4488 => 2.0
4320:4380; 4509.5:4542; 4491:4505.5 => -0.7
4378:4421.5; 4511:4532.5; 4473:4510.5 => -2.8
